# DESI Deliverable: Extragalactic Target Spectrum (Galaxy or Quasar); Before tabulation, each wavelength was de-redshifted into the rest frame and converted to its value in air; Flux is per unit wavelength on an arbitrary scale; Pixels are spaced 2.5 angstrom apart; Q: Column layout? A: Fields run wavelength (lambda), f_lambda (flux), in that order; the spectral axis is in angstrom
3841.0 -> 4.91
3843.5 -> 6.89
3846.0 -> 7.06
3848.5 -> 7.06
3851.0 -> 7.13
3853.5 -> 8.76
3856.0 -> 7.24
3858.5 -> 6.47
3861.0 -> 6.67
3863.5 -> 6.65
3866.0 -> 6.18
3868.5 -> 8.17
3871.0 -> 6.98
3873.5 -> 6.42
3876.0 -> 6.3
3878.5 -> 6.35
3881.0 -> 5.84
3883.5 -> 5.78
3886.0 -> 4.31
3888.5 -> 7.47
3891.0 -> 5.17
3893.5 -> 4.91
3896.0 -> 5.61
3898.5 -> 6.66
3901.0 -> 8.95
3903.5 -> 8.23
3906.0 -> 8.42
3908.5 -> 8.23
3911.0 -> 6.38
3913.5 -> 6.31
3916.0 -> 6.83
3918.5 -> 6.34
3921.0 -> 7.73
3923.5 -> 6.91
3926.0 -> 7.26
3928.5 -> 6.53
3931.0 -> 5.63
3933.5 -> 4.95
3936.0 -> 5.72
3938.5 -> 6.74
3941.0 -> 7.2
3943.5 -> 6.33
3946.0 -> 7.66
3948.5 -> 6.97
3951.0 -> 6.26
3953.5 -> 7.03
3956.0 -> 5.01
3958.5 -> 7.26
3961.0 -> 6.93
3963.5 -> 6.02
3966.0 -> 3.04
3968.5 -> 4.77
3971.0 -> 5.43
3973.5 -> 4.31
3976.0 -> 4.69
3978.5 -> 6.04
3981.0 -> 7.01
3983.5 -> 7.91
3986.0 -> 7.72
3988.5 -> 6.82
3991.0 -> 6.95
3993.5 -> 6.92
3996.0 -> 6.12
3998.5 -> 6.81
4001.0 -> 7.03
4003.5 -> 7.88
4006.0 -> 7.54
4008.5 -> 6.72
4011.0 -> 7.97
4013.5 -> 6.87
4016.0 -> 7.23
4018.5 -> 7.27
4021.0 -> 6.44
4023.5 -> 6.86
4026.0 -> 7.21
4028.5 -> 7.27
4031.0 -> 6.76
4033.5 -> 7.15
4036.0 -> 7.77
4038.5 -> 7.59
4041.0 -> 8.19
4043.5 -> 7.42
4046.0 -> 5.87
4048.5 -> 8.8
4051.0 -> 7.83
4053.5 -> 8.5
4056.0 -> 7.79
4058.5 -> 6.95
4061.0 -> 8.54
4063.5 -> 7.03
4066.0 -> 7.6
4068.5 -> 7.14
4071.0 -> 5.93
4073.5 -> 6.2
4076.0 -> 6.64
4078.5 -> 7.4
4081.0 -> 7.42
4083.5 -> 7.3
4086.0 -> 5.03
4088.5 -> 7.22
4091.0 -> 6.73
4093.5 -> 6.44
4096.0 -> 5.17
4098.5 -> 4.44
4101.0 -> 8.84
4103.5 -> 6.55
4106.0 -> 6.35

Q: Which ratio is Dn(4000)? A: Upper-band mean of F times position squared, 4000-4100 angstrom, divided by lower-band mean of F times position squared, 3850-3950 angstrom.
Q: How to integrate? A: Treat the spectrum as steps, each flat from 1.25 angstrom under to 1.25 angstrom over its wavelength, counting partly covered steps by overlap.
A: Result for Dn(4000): 1.14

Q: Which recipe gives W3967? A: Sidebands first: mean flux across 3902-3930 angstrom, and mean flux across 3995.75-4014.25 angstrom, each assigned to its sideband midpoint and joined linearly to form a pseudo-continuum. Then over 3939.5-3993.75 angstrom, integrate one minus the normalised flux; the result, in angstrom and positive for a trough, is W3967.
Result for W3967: 6.9 angstrom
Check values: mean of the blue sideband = 7.2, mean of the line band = 6.28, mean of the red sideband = 7.18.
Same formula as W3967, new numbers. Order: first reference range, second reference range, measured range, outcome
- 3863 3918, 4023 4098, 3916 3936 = 0.8 angstrom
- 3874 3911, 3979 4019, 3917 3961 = 1.6 angstrom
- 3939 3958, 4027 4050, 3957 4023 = 4.7 angstrom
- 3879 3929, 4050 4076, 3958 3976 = 4.3 angstrom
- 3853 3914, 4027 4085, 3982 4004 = 0.0 angstrom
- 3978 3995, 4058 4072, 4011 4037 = 0.1 angstrom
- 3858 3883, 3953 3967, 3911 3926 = -1.5 angstrom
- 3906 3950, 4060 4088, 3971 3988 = 1.4 angstrom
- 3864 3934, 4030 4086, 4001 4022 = -0.4 angstrom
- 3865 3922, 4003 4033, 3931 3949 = 1.1 angstrom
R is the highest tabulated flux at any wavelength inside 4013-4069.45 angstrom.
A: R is 8.8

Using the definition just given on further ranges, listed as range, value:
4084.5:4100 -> 7.22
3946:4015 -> 7.97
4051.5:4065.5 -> 8.54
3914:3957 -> 7.73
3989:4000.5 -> 6.95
